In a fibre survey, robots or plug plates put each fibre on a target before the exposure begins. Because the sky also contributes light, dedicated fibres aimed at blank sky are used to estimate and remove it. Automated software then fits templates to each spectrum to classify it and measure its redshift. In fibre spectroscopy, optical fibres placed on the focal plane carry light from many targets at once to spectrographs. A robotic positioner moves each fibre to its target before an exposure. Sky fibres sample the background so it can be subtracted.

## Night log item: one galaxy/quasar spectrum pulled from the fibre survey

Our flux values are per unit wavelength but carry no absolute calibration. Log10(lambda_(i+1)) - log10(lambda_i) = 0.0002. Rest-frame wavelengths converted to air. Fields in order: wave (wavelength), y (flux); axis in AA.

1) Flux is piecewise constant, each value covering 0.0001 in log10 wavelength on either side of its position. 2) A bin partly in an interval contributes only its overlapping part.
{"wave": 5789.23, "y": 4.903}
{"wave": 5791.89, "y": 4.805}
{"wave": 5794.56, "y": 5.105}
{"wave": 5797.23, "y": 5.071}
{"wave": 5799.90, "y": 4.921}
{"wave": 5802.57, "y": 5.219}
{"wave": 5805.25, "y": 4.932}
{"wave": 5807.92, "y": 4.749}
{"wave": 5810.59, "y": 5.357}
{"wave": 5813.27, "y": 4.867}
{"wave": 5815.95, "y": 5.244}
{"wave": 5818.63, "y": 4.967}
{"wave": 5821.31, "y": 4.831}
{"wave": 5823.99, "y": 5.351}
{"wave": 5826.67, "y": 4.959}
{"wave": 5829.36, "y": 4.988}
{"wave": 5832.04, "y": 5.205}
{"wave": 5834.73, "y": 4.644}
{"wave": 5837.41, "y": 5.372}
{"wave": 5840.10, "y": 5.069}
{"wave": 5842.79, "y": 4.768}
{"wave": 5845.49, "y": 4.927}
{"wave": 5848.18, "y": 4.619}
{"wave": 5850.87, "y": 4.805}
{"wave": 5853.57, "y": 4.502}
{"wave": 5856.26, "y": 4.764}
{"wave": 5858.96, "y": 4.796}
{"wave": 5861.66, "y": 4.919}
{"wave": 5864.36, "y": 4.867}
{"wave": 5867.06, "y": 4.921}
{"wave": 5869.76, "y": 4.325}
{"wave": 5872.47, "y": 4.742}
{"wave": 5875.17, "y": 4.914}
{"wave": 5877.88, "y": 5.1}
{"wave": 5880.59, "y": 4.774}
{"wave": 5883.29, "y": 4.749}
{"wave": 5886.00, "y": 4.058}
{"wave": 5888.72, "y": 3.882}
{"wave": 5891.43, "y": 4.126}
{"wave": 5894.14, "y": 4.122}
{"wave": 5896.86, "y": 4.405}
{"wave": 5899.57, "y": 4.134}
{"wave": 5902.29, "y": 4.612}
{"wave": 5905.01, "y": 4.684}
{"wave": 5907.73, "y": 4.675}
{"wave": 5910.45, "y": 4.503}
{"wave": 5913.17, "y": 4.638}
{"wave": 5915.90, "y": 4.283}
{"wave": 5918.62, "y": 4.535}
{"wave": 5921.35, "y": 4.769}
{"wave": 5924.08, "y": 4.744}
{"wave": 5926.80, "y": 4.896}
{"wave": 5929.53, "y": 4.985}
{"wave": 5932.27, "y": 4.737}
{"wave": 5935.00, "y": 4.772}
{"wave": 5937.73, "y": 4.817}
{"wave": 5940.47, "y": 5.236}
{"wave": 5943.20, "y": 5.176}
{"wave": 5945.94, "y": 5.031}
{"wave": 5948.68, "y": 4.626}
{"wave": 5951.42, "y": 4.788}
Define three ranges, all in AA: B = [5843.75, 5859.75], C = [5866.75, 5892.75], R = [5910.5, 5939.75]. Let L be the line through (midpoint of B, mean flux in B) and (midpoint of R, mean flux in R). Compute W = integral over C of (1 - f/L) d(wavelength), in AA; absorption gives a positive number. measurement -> 1.0 AA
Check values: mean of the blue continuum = 4.73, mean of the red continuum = 4.72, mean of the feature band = 4.54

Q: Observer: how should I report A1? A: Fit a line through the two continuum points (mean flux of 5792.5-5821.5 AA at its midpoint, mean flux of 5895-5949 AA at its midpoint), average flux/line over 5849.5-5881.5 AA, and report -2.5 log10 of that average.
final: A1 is 0.02 mag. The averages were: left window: 5.03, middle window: 4.79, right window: 4.71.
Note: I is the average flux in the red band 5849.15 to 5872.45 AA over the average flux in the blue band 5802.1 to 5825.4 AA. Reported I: 0.94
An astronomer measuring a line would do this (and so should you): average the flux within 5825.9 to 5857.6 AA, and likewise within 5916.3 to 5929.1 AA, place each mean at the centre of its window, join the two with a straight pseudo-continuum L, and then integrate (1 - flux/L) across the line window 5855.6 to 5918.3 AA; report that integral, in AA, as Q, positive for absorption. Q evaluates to 3.0 AA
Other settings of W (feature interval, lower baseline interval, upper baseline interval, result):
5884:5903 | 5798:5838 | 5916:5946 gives 2.8 AA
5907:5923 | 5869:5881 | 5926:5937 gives 0.9 AA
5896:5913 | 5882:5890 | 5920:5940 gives -0.1 AA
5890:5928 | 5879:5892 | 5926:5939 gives 0.7 AA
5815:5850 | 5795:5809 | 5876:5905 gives -1.4 AA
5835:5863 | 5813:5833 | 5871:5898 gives -0.2 AA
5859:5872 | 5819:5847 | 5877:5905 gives -0.3 AA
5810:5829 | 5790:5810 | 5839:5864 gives -0.6 AA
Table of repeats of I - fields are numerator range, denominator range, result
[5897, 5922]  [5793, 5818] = 0.90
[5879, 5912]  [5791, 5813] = 0.88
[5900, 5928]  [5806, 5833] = 0.91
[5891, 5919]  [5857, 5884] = 0.92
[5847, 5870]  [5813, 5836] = 0.95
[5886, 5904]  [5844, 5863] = 0.88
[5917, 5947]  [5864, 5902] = 1.08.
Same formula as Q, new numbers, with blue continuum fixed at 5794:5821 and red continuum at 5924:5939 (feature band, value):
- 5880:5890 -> 1.2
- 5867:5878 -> 0.4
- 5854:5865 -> 0.3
